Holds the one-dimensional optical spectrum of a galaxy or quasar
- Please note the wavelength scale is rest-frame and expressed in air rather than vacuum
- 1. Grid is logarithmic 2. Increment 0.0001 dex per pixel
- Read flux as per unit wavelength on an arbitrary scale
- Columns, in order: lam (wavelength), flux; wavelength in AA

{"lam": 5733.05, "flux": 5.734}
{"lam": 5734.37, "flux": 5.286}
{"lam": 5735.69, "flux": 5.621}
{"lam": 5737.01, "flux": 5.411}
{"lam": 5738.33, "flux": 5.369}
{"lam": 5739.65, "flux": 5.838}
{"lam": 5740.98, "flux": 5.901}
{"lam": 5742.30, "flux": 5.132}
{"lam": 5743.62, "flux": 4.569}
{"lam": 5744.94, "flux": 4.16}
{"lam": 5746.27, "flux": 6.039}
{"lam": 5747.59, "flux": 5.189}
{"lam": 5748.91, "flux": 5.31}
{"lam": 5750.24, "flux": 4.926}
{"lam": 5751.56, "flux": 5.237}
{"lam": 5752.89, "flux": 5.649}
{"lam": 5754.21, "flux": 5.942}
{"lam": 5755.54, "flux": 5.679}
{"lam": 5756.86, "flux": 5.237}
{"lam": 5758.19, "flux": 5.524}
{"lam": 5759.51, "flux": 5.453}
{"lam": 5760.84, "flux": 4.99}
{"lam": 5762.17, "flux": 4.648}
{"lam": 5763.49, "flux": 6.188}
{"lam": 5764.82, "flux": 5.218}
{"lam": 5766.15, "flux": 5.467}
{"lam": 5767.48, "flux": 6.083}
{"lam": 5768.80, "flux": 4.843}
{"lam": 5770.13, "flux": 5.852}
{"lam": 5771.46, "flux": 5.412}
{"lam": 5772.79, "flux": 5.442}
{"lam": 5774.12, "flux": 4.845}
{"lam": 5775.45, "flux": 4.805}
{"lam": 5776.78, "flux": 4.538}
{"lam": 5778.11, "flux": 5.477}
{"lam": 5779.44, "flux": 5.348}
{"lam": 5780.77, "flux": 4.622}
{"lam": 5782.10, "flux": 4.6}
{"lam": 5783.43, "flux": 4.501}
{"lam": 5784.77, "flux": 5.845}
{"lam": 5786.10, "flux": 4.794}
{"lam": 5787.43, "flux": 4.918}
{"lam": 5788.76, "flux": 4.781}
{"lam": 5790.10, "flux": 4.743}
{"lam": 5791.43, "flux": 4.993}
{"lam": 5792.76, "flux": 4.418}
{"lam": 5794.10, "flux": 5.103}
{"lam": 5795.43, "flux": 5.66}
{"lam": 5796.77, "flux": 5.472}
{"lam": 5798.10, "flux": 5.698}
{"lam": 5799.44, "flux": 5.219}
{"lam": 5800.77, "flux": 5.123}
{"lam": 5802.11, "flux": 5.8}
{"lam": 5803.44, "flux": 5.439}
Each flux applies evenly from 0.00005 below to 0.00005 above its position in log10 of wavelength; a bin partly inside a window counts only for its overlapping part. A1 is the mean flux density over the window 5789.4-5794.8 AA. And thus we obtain 4.82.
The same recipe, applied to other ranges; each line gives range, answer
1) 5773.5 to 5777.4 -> 4.73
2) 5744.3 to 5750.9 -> 5.12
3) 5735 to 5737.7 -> 5.52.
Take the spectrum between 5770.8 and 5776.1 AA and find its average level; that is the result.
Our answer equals 5.12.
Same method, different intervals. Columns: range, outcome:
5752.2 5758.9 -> 5.61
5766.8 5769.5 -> 5.48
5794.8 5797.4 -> 5.55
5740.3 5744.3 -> 5.2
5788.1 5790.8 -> 4.76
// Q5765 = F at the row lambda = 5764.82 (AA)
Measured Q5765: 5.218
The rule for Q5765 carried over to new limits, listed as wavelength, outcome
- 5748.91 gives 5.31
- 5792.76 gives 4.418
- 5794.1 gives 5.103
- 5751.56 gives 5.237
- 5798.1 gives 5.698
